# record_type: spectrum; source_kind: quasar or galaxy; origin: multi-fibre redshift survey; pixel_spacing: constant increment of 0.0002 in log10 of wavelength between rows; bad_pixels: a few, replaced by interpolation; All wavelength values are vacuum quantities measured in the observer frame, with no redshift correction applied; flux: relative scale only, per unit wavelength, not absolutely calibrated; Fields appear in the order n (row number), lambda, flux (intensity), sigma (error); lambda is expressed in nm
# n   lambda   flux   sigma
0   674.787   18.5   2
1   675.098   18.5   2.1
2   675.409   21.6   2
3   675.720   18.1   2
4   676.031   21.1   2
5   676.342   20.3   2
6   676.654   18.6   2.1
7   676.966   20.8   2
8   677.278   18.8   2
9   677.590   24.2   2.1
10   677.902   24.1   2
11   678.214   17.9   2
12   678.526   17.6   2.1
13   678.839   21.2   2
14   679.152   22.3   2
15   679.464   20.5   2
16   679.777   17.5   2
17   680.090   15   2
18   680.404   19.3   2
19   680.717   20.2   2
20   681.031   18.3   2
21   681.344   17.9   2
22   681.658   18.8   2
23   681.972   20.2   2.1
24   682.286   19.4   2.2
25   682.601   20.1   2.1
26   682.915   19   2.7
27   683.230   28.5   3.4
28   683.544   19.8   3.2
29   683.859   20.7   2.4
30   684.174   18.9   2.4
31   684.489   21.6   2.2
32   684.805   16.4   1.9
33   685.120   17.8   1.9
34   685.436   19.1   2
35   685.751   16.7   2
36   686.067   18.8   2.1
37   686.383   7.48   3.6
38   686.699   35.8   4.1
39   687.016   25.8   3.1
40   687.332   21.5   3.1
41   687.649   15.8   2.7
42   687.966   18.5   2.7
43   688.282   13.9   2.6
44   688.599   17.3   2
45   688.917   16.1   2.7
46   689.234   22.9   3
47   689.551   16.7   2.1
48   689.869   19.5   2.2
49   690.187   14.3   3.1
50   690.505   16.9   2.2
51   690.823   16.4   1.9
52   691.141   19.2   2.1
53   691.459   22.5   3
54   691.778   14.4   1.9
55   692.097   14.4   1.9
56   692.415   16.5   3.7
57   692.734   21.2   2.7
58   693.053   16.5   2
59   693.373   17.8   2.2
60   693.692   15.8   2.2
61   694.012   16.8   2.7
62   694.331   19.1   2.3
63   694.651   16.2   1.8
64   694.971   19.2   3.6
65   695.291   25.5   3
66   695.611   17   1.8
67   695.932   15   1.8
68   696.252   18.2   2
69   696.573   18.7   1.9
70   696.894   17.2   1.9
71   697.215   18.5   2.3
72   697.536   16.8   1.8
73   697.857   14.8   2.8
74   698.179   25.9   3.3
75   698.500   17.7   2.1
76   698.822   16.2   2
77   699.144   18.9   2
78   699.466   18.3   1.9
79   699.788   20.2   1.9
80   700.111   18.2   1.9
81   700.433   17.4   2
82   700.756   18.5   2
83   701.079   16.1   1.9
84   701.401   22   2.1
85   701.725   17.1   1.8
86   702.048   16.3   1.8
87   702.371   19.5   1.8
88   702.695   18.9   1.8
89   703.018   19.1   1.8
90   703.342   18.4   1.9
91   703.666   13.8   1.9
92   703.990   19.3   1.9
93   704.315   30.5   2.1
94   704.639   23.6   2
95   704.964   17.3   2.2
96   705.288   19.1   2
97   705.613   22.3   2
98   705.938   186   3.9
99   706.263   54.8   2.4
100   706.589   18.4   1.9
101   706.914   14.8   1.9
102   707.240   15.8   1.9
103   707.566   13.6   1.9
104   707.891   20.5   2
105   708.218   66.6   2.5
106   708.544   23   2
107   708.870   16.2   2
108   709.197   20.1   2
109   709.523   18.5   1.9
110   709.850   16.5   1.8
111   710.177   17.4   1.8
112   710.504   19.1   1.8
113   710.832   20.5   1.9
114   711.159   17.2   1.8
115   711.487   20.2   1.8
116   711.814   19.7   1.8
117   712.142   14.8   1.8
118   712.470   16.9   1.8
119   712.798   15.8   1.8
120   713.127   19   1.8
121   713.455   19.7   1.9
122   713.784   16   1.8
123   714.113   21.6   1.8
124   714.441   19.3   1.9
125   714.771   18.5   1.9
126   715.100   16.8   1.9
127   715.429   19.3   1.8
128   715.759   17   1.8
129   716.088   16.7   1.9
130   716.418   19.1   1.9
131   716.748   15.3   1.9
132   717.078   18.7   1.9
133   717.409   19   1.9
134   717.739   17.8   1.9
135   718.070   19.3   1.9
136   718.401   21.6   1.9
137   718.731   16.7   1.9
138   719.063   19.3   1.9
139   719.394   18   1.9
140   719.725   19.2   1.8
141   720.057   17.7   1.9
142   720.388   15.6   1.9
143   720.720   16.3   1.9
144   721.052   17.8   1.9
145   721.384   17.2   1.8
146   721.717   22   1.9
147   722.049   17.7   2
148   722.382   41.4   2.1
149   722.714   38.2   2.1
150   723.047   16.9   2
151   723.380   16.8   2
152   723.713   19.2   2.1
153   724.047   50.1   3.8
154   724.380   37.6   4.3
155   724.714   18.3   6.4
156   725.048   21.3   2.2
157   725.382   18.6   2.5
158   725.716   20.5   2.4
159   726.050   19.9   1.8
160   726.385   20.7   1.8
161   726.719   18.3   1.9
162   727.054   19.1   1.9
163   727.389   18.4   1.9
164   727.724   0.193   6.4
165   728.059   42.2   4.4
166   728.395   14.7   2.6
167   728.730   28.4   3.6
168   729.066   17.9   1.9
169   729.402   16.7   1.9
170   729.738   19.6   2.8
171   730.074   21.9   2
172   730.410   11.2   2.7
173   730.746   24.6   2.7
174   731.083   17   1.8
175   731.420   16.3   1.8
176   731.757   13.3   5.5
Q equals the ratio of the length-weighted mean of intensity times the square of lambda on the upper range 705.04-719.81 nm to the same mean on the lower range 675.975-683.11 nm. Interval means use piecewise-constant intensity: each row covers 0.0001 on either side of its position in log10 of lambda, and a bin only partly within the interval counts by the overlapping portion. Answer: 1.3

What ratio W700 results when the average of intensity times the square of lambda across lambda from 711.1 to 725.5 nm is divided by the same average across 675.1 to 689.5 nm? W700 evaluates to 1.15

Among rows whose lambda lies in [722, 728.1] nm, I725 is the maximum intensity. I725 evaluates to 50.1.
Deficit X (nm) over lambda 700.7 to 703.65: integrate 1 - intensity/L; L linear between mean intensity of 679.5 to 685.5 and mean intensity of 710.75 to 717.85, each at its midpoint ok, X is 0.06 nm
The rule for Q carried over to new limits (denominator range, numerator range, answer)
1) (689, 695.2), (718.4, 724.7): 1.41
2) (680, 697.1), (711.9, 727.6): 1.19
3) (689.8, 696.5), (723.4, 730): 1.37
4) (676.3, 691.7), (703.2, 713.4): 1.48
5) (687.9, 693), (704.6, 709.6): 2.09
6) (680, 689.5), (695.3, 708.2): 1.32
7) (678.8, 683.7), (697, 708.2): 1.35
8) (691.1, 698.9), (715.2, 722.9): 1.19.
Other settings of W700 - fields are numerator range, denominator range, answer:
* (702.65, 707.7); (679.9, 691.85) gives 1.78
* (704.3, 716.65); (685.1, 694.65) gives 1.47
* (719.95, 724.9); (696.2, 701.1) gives 1.42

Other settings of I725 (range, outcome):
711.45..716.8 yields 21.6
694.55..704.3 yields 25.9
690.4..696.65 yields 25.5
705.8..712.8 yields 186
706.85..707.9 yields 20.5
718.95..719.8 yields 19.3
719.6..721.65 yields 19.2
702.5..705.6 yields 30.5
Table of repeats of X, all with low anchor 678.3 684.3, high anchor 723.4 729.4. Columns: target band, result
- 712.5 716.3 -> 0.62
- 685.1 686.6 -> 0.26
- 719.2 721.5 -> 0.48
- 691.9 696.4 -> 0.60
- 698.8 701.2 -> 0.31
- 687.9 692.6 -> 0.69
